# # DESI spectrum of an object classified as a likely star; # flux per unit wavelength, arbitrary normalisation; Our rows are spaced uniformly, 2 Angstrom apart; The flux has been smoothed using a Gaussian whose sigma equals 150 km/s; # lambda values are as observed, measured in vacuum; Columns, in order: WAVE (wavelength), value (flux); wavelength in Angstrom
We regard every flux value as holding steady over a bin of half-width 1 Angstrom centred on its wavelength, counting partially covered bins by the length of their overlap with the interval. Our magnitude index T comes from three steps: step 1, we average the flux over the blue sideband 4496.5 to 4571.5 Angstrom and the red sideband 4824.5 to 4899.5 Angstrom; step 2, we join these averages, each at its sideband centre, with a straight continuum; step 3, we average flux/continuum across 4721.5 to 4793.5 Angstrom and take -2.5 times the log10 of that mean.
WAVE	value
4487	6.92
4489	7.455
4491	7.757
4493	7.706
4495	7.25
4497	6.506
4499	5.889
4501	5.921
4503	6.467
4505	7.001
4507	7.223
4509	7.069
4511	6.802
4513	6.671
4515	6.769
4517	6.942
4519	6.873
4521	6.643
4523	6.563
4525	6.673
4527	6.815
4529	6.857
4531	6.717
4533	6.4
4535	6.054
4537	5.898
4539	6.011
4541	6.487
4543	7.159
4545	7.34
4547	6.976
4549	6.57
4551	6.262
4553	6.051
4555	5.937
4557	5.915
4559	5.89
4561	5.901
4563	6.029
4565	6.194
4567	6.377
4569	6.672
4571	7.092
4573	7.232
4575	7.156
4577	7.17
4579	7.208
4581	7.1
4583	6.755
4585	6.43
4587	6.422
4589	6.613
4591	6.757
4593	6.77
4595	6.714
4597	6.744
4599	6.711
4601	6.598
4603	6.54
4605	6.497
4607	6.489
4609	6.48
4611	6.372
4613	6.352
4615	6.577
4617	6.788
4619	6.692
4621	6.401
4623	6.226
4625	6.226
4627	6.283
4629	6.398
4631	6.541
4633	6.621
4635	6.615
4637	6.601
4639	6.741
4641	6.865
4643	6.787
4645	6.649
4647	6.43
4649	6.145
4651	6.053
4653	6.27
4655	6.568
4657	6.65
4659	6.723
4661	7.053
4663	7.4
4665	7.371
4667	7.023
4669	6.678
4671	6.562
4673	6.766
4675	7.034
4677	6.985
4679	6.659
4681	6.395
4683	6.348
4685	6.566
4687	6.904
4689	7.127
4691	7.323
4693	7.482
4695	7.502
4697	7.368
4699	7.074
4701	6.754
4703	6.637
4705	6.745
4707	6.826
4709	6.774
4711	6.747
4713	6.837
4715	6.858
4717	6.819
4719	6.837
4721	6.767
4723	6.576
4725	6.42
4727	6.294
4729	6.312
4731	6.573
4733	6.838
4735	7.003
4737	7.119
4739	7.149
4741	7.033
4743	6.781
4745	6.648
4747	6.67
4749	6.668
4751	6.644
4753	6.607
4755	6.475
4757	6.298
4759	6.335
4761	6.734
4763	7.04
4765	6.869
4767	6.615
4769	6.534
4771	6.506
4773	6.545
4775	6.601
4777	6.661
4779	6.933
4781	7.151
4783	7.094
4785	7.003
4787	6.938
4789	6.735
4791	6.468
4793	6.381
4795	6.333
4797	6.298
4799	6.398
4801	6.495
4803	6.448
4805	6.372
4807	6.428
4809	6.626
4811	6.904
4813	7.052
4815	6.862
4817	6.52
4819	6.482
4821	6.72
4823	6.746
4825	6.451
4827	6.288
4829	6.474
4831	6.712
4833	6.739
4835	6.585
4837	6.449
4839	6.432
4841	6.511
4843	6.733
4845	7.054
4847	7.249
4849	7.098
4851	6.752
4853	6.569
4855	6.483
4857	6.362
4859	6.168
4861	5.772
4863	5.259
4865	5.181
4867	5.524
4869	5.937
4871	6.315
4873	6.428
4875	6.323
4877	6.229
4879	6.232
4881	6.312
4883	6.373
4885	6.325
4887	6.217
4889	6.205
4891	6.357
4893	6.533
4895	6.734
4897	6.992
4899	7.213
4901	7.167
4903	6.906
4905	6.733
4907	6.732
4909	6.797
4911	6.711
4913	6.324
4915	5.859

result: -0.04 mag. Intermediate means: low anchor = 6.51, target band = 6.7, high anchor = 6.4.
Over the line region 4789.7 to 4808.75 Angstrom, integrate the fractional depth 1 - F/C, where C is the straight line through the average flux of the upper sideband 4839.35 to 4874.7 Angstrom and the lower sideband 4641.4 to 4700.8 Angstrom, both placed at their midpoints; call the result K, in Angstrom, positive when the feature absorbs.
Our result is 0.2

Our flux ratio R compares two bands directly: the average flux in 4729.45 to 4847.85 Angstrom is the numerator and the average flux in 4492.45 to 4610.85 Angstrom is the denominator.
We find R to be 1.01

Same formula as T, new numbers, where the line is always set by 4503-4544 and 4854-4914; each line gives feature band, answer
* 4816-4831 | -0.02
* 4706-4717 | -0.05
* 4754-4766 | -0.03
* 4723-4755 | -0.04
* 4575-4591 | -0.03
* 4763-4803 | -0.04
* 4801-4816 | -0.04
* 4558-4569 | 0.09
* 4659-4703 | -0.07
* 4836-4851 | -0.06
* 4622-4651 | 0.01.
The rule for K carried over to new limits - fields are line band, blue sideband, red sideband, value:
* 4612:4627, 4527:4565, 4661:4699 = 0.6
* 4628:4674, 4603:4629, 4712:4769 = -1.1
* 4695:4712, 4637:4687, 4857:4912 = -0.7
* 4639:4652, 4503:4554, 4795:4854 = 0.3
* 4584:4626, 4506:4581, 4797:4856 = 0.5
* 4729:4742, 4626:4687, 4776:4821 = -0.5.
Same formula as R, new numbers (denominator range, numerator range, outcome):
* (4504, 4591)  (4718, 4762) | 1.01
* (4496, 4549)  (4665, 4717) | 1.04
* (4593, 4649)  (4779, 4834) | 1.01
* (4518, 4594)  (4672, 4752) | 1.04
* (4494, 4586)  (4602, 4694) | 1.01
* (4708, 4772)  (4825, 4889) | 0.95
